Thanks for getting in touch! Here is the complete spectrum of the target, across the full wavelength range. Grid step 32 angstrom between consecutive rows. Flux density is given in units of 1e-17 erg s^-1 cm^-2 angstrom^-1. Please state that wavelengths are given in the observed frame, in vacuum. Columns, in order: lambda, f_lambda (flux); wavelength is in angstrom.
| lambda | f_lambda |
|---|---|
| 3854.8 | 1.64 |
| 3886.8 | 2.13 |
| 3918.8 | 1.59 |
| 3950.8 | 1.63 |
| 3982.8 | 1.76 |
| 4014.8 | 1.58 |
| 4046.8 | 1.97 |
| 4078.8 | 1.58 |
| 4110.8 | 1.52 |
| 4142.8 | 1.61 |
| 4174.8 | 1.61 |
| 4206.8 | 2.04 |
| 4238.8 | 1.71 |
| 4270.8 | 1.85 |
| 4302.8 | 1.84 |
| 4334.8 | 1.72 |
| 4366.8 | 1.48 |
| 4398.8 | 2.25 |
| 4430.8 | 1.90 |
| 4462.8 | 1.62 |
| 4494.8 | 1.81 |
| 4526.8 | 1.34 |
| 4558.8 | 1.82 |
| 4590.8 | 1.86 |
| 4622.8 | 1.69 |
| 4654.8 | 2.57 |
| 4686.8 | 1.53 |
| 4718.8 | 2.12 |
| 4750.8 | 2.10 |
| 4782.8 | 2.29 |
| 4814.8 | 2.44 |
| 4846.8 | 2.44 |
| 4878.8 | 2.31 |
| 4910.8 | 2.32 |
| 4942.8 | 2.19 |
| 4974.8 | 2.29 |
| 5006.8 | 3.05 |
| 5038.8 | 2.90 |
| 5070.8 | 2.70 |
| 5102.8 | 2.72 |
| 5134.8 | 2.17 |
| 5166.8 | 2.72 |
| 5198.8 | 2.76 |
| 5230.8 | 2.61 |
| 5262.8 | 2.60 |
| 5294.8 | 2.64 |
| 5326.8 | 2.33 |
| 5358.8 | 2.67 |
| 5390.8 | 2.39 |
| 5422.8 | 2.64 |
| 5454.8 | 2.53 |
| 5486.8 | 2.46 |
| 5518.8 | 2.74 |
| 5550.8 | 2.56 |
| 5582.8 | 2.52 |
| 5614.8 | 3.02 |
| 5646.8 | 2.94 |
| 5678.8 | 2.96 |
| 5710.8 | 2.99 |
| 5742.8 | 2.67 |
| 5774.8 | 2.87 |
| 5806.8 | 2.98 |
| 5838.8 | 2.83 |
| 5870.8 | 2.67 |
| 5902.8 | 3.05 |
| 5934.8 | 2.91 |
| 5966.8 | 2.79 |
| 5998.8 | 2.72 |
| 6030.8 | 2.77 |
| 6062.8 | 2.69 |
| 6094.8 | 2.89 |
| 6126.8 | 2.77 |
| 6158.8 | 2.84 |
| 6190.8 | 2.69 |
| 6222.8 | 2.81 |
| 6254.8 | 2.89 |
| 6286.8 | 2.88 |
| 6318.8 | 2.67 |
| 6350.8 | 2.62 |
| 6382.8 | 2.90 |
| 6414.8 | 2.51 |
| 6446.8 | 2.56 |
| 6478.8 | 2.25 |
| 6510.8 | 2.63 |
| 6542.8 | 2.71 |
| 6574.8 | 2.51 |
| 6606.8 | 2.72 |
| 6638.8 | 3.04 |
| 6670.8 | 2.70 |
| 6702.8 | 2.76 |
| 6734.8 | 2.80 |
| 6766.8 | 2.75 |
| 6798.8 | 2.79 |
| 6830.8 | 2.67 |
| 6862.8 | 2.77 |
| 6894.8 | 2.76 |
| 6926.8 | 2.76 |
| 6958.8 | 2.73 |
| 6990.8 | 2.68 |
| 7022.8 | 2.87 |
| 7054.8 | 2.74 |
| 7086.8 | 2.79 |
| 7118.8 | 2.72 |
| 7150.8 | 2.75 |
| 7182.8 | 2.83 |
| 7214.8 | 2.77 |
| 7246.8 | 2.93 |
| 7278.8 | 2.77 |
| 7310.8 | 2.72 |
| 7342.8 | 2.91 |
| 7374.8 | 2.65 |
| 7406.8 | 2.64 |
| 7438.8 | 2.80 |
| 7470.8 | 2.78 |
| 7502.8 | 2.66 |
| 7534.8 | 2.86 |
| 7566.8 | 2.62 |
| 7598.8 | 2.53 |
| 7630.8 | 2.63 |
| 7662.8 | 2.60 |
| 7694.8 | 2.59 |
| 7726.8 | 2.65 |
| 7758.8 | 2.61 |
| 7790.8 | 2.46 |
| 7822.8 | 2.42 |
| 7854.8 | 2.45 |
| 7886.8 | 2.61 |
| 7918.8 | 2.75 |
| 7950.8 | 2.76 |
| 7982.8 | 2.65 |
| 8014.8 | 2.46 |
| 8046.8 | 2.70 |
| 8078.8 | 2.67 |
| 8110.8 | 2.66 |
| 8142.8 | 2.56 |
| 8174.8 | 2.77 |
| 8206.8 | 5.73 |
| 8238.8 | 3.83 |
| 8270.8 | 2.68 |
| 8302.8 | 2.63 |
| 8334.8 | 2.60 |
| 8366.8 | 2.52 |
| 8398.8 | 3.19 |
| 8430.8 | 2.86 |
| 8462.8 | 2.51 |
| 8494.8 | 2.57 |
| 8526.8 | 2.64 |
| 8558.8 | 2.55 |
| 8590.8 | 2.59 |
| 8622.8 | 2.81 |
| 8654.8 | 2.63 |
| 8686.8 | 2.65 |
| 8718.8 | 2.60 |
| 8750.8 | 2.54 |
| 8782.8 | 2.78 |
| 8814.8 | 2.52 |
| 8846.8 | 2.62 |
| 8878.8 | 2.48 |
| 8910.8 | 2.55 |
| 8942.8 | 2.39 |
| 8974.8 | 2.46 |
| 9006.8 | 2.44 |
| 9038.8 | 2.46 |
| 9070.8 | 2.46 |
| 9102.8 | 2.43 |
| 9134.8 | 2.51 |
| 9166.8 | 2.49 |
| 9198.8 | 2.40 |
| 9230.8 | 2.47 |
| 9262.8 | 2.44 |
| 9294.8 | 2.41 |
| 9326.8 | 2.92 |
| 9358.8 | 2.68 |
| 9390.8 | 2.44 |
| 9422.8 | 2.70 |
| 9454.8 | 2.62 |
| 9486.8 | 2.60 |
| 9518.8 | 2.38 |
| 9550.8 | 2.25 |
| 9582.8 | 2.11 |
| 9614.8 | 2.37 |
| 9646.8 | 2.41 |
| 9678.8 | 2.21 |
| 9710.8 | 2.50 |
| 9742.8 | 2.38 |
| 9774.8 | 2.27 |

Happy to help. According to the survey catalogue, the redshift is 0.25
